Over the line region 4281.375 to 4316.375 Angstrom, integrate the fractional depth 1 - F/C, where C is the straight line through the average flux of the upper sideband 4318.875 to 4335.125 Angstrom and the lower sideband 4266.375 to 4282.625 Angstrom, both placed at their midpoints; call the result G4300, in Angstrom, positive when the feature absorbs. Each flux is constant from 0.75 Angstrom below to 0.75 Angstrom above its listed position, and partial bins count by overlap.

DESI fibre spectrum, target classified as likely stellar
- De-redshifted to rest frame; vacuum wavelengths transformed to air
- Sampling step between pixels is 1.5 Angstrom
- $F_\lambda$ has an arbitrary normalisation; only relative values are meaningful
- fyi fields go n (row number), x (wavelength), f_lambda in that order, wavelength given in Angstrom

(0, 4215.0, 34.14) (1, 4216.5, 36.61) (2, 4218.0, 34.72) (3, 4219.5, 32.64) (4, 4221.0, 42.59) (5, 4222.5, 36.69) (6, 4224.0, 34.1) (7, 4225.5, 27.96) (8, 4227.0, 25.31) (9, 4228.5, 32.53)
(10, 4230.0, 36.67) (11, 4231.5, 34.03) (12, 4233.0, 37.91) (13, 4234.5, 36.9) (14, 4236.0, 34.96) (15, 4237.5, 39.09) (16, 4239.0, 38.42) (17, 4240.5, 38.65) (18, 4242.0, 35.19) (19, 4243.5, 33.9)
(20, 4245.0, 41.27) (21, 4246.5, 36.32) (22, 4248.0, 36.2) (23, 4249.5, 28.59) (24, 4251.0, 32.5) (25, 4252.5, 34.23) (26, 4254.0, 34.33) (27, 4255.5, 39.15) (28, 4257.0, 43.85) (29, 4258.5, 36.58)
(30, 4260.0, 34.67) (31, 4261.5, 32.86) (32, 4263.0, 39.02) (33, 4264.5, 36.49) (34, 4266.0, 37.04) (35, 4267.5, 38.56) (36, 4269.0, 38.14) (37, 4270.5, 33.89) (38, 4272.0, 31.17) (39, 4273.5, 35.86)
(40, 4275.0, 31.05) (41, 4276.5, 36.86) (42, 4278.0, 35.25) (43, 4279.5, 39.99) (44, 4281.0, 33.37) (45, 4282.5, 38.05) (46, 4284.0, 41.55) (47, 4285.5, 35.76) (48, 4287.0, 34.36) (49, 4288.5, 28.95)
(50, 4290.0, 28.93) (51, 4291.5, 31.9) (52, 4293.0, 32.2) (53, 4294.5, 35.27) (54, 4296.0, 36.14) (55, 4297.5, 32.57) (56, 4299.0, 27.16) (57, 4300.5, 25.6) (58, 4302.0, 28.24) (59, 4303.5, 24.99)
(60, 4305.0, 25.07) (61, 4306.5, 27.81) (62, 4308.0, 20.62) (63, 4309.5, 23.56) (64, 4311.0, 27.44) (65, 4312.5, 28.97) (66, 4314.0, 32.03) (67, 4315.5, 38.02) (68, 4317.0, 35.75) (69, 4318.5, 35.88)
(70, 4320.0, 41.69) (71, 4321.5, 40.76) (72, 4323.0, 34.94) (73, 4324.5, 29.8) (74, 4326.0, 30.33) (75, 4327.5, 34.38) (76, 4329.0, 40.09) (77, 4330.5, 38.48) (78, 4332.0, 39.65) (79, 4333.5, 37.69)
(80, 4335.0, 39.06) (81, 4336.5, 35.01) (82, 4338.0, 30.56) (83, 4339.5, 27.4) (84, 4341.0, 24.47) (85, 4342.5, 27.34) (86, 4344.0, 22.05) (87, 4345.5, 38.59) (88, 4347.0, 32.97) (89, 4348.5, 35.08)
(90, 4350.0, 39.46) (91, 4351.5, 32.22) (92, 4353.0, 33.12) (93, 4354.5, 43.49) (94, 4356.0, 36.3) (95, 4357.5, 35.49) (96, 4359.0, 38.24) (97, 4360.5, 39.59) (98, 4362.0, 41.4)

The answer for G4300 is 5.3 Angstrom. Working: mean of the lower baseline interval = 35.6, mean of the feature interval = 30.7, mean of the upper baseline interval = 36.9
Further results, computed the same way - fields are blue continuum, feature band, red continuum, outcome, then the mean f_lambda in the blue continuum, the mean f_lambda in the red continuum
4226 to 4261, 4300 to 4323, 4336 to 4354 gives 1.6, 35.6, 31.6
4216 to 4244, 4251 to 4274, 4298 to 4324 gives -2.0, 35.2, 30.5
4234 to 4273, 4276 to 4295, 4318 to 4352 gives 0.4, 36.2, 34.3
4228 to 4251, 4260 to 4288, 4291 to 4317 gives -3.0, 36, 29.4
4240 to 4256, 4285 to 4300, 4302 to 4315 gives -1.7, 35.4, 26.6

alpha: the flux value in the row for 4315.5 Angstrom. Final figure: 38.02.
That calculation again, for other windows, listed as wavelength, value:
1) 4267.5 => 38.56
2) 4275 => 31.05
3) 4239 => 38.42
